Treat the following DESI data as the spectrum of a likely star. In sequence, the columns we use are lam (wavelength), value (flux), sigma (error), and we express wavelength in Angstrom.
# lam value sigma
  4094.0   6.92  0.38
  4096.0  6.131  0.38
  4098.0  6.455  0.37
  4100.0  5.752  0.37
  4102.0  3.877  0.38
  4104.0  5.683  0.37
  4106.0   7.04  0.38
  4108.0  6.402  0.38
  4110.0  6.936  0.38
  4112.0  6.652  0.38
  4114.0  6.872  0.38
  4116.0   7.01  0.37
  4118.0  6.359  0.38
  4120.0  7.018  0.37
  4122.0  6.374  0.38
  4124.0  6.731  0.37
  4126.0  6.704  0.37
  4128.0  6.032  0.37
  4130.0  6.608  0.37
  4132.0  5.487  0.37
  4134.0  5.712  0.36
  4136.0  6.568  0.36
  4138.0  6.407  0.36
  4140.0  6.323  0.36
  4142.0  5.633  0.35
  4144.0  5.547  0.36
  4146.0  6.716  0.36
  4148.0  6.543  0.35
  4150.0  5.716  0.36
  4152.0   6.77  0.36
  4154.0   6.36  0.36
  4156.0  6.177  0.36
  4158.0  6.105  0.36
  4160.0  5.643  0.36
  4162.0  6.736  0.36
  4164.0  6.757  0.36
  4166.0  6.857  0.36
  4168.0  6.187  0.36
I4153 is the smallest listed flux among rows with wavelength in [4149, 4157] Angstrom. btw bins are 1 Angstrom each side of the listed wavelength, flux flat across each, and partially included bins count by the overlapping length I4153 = 5.716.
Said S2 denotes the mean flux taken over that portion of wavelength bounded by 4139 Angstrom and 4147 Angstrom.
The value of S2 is 6.05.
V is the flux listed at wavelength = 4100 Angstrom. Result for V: 5.752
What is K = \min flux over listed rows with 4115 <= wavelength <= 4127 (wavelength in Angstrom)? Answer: 6.359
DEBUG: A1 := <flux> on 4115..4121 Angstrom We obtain 6.8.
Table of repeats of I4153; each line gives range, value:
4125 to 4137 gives 5.487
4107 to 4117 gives 6.402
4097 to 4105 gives 3.877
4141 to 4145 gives 5.547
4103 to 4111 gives 5.683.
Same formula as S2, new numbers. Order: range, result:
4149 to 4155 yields 6.28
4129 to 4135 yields 5.94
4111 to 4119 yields 6.72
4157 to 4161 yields 5.87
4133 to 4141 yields 6.25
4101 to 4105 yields 4.78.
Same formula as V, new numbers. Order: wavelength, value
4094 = 6.92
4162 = 6.736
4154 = 6.36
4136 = 6.568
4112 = 6.652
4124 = 6.731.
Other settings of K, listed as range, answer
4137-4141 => 6.323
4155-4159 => 6.105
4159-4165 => 5.643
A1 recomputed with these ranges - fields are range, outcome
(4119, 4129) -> 6.57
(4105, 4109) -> 6.72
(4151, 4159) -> 6.35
